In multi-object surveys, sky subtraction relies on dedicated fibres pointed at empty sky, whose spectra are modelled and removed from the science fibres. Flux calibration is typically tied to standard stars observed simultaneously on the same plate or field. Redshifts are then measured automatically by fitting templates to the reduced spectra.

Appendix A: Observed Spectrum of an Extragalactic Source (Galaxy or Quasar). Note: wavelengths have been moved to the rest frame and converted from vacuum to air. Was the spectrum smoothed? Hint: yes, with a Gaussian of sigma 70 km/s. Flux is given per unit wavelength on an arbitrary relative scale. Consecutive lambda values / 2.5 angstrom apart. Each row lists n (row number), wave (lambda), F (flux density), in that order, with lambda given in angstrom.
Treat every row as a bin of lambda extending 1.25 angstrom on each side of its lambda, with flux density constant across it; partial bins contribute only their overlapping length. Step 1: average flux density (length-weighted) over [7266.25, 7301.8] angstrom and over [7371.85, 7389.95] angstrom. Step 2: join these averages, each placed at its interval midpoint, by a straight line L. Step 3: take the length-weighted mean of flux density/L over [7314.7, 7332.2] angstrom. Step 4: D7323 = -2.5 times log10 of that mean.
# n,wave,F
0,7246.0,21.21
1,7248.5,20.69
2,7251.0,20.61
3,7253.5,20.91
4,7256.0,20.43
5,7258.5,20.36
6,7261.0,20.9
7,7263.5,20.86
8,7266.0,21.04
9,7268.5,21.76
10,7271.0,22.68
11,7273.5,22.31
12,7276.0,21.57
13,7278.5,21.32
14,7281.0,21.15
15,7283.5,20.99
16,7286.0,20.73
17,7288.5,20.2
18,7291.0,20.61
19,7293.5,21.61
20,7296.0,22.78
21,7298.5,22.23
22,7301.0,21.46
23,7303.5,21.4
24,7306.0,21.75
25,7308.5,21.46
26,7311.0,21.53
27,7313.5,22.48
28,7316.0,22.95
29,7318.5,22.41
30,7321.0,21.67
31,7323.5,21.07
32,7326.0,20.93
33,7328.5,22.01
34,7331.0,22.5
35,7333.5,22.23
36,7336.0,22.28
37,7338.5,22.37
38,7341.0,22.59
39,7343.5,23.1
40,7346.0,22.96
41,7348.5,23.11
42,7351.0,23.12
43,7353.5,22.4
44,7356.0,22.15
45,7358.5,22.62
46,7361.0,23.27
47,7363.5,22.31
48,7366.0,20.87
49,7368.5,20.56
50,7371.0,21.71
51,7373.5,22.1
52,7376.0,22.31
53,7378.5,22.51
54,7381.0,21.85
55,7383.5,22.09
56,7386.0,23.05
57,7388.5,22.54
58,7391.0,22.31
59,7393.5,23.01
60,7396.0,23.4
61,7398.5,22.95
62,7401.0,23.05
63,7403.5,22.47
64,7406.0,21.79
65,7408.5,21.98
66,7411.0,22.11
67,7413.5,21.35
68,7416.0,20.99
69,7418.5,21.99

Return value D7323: 0.00 mag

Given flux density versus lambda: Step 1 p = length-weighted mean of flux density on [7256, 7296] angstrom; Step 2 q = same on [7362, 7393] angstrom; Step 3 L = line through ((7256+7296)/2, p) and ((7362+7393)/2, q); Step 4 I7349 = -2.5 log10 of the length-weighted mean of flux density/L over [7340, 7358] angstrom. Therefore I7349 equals -0.05 mag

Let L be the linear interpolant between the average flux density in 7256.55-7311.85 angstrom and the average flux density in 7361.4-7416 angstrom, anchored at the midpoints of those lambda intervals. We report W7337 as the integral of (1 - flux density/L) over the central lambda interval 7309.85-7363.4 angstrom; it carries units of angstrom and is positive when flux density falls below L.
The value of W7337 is -1.4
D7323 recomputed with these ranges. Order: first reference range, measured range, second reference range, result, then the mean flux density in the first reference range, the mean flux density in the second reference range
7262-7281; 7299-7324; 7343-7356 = 0.02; 21.6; 22.9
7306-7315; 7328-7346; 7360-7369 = -0.03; 21.8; 21.8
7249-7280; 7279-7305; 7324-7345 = 0.01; 21.2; 22.2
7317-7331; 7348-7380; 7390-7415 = -0.01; 21.7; 22.4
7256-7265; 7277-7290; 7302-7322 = 0.02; 20.7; 22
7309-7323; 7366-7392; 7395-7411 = 0.02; 22.1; 22.6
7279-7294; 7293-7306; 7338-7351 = -0.03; 20.9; 22.9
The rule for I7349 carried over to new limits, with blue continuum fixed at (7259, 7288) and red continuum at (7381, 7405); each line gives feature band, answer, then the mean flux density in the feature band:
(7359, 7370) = 0.03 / 21.8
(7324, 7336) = 0.00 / 21.9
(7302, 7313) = 0.01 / 21.6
